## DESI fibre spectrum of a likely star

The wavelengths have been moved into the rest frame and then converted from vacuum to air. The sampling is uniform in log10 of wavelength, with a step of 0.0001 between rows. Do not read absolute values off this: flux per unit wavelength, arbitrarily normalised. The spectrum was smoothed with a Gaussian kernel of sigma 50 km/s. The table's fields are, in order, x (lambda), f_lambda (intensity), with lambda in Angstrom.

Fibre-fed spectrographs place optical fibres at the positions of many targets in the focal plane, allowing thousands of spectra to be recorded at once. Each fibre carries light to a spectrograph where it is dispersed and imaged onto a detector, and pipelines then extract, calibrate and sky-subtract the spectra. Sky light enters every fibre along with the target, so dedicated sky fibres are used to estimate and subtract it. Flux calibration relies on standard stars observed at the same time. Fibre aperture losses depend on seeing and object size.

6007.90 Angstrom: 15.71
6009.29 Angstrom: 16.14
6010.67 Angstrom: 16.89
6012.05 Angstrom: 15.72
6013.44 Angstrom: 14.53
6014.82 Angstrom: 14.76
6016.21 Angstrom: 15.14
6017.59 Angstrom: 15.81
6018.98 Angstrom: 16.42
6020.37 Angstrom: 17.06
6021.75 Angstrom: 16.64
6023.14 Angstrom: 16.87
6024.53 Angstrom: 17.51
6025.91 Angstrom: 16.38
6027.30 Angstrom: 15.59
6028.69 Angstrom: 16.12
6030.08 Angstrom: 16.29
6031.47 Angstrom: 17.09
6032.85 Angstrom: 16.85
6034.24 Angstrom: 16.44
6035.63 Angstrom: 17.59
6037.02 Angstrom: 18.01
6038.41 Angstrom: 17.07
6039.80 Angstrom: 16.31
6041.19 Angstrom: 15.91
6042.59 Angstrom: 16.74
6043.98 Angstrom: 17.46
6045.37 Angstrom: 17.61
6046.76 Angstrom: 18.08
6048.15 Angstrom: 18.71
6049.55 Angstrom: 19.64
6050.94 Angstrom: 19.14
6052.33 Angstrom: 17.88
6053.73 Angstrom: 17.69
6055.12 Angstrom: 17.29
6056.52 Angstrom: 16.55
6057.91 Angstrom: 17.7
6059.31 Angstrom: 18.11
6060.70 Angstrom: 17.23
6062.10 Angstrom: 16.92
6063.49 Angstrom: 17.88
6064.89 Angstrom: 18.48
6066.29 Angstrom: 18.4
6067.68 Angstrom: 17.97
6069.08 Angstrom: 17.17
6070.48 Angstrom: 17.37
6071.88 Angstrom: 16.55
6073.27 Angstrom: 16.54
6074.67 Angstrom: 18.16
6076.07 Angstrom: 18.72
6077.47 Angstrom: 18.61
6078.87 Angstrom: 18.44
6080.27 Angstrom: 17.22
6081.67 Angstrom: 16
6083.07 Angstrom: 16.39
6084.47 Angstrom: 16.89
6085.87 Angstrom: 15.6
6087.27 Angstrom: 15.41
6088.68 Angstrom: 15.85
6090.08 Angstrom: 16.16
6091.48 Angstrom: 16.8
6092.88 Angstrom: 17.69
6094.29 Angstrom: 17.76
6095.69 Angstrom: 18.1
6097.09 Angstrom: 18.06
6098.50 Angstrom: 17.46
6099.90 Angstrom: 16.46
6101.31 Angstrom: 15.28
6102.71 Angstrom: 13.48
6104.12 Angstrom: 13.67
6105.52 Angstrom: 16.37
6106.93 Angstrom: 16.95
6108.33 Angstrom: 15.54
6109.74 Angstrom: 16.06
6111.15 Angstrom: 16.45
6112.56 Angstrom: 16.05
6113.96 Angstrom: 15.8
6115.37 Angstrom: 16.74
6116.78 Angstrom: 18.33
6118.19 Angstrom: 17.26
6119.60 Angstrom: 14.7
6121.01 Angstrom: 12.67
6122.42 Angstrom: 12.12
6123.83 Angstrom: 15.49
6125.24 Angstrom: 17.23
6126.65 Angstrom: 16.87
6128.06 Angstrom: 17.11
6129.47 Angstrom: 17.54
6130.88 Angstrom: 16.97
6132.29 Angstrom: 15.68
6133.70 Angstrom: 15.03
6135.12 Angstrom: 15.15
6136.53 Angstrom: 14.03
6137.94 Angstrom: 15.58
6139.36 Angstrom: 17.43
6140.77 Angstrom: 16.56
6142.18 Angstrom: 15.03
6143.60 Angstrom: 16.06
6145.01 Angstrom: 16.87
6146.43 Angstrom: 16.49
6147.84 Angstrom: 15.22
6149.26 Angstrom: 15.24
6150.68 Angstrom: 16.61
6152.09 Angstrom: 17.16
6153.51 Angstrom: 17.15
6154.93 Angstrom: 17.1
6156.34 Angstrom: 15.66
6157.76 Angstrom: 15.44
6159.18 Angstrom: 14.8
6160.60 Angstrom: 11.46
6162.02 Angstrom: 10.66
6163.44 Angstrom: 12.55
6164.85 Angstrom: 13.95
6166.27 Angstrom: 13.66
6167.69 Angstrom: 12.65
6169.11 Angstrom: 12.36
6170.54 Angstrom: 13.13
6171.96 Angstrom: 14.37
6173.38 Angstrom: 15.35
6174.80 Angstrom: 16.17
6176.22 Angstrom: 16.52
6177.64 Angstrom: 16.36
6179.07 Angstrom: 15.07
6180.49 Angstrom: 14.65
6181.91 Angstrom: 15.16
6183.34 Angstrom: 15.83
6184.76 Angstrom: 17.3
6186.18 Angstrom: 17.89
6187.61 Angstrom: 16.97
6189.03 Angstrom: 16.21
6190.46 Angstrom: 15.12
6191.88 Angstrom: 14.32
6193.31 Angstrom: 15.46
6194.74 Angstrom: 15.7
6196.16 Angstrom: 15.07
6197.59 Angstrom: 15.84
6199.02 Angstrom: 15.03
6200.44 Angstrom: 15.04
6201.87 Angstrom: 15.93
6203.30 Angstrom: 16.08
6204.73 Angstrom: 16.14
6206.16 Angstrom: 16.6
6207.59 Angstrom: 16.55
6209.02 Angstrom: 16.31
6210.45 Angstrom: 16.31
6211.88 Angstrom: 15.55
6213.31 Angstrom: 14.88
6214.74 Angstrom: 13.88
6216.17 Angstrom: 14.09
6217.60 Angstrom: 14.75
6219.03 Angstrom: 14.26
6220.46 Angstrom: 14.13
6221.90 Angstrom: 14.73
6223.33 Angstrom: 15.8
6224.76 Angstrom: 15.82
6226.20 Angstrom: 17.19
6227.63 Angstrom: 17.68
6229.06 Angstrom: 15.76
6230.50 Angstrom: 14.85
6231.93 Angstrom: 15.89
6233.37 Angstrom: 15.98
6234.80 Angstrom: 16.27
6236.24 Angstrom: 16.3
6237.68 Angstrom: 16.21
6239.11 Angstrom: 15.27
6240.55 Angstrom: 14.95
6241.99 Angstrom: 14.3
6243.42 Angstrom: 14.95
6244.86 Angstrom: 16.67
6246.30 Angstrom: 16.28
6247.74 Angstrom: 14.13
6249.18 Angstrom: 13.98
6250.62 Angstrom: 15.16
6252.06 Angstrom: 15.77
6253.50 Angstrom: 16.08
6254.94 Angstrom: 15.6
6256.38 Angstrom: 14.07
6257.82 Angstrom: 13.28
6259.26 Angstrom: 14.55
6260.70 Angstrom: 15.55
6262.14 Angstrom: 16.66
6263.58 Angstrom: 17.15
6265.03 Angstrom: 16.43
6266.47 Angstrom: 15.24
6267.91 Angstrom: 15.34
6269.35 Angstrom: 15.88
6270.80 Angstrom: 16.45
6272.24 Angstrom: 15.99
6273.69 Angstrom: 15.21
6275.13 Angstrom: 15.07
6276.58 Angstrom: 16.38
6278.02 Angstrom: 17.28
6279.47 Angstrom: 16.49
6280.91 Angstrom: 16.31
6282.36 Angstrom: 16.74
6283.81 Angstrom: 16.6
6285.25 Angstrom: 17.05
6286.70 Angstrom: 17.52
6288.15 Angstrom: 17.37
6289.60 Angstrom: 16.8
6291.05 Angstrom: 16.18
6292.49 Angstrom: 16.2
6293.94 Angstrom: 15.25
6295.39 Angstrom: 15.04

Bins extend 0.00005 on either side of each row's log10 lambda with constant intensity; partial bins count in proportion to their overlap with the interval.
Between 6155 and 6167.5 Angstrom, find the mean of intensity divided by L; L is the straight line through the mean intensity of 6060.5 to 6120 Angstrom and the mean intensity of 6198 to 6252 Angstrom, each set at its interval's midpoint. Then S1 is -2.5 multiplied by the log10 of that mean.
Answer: 0.179 mag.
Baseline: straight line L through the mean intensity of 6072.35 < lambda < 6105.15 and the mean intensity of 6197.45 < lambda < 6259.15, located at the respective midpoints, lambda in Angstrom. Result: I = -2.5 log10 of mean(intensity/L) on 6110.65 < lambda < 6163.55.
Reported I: 0.04 mag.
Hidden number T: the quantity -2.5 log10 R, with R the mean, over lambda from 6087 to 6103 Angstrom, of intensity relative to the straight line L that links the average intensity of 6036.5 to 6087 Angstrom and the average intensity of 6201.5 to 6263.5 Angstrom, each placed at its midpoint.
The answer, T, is 0.029 mag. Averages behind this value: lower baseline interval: 17.5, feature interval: 16.6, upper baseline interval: 15.5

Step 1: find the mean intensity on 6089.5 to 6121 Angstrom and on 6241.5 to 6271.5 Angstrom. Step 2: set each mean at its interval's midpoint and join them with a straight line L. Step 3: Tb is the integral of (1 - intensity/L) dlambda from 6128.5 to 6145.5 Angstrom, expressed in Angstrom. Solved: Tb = 0.1 Angstrom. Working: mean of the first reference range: 16.3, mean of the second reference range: 15.4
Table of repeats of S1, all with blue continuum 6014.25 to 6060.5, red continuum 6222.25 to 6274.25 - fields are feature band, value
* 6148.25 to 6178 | 0.11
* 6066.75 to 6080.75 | -0.06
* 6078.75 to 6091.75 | 0.02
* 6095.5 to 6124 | 0.05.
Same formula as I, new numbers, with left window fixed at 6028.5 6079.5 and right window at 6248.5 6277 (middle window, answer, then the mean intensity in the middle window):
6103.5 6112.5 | 0.08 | 15.9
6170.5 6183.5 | 0.07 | 15.3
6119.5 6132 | 0.08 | 15.7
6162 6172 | 0.26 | 13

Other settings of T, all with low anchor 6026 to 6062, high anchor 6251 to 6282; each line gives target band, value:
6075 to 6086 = -0.02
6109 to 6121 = 0.04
